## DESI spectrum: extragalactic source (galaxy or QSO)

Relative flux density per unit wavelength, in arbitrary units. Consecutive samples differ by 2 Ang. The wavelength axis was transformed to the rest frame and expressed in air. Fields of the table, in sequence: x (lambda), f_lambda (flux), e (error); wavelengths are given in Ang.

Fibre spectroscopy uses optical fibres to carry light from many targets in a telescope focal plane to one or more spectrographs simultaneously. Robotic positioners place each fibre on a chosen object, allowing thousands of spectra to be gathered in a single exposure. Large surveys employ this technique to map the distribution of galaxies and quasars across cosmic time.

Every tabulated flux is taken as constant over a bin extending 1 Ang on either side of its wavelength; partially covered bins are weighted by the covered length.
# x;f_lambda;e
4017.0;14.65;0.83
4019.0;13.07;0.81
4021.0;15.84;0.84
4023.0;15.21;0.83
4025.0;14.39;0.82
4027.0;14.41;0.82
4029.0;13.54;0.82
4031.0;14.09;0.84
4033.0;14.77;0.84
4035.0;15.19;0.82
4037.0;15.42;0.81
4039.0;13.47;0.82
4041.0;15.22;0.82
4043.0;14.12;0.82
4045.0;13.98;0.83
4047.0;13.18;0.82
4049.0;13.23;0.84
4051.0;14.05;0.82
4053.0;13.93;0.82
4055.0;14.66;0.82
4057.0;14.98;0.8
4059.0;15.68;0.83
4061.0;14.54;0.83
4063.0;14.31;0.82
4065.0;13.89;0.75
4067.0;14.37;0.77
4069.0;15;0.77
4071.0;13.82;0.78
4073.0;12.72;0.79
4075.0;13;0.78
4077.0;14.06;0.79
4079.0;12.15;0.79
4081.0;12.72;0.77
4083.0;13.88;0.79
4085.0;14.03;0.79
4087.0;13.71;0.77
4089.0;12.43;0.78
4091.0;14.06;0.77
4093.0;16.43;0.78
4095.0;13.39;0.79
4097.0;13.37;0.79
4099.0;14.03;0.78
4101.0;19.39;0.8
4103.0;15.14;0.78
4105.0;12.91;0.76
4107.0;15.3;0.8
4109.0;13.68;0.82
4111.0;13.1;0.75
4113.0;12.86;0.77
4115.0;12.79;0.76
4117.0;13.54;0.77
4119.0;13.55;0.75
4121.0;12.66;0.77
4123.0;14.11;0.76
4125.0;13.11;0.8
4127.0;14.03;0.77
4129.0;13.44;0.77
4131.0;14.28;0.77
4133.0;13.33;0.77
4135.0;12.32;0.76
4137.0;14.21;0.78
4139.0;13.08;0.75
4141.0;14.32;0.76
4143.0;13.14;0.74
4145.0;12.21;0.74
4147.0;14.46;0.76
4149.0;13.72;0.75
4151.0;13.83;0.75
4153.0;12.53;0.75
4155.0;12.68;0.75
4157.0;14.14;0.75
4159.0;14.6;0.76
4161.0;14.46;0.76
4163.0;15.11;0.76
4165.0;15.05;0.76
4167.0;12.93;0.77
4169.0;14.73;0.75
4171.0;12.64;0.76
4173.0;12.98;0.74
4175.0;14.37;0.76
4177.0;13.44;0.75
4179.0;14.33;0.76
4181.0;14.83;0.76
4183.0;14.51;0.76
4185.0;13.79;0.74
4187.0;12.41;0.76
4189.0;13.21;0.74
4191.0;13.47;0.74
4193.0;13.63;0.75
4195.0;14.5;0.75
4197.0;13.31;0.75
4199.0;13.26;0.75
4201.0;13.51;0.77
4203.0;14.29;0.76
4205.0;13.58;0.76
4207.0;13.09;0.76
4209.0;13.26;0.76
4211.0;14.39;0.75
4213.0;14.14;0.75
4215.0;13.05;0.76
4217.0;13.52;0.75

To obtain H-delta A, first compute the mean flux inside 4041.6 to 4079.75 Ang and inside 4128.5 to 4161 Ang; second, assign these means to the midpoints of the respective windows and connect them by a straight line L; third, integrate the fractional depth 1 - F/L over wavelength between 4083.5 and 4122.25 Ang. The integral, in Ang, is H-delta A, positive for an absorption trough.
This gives -0.7 Ang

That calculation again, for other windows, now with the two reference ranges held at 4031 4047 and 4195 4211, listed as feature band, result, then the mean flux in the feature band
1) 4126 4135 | 0.24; 13.6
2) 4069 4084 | 1.01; 13.3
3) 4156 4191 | -0.52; 14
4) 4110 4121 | 0.74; 13.1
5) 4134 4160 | 0.77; 13.5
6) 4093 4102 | -0.66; 15.2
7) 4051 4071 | -0.24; 14.5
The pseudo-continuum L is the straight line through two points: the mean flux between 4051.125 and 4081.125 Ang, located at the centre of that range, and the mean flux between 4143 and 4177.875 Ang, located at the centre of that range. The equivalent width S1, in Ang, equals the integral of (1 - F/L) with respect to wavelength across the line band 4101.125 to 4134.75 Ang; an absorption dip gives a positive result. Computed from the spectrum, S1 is 0.3 Ang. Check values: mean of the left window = 14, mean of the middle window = 13.7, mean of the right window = 13.7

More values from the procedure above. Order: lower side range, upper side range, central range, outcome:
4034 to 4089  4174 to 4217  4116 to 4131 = 0.4 Ang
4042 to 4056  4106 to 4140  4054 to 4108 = -2.0 Ang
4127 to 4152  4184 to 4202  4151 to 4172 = -0.6 Ang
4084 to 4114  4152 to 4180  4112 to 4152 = 1.7 Ang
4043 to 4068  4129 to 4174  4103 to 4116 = 0.3 Ang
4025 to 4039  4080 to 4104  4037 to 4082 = 1.4 Ang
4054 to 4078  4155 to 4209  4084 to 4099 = 0.2 Ang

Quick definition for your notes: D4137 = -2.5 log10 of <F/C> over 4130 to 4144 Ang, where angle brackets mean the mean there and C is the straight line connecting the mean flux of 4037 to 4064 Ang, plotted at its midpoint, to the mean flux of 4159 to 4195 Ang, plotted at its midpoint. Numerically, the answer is 0.04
